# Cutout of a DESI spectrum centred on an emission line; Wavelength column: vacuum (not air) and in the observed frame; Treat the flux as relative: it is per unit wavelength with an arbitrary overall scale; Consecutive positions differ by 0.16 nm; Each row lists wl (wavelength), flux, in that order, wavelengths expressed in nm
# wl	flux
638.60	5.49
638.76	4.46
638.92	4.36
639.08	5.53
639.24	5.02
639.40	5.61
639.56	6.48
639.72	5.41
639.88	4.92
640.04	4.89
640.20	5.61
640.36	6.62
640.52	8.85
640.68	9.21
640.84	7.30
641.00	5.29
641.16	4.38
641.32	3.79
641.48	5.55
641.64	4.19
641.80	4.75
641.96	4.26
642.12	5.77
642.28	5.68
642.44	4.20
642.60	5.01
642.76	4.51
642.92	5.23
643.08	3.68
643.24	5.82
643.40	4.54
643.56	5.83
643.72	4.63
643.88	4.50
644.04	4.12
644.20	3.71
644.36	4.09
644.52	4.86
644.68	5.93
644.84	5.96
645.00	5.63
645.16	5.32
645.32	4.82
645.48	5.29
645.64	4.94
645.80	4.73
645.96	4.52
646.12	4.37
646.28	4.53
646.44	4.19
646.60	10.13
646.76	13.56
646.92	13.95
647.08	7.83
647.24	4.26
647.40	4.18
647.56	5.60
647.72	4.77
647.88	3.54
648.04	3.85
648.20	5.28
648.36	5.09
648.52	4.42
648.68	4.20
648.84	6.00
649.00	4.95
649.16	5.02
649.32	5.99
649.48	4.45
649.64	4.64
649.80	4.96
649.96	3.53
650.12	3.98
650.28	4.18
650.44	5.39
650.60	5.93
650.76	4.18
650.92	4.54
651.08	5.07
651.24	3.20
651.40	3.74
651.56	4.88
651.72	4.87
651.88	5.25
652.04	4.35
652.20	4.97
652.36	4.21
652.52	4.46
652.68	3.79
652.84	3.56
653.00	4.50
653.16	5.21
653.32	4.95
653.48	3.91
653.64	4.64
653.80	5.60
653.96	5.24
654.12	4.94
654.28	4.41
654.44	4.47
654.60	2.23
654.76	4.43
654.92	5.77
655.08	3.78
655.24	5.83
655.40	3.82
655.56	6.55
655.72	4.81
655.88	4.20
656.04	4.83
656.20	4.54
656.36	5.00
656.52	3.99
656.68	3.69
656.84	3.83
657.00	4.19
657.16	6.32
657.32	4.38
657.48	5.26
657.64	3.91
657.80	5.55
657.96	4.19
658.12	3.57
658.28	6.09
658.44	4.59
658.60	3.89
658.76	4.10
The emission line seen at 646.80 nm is [O III] 5007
